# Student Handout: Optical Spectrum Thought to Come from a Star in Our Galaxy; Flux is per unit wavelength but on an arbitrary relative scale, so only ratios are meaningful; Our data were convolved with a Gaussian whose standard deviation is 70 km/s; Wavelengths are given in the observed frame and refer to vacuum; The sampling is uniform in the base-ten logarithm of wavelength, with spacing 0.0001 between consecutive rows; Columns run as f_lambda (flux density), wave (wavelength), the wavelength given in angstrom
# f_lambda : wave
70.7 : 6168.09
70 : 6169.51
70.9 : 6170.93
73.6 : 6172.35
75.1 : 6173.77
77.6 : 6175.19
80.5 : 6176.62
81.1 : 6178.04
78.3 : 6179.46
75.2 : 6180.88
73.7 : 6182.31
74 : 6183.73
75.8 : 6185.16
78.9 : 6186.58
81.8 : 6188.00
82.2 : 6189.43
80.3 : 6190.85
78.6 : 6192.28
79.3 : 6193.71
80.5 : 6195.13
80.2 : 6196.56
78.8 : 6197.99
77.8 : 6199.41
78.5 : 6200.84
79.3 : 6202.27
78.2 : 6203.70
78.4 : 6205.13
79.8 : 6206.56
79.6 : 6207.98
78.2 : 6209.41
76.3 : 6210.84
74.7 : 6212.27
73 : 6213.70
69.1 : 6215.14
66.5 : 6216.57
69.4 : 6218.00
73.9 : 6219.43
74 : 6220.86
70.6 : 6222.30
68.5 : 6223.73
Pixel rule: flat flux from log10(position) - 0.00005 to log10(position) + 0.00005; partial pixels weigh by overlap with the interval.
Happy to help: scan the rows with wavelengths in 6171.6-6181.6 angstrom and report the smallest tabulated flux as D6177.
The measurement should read 73.6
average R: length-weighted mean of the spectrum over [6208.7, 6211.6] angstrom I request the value 77.2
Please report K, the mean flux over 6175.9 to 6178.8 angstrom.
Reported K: 80.7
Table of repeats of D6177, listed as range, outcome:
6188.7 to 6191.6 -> 80.3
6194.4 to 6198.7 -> 78.8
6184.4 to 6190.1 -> 75.8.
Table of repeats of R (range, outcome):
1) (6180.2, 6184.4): 74.2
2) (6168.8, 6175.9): 73.5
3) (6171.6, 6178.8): 77.6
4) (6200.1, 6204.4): 78.6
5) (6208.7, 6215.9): 74.1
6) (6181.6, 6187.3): 75.7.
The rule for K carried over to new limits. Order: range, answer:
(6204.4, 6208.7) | 79.4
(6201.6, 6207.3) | 79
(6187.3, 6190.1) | 81.9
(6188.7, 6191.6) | 81.1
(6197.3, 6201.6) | 78.4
